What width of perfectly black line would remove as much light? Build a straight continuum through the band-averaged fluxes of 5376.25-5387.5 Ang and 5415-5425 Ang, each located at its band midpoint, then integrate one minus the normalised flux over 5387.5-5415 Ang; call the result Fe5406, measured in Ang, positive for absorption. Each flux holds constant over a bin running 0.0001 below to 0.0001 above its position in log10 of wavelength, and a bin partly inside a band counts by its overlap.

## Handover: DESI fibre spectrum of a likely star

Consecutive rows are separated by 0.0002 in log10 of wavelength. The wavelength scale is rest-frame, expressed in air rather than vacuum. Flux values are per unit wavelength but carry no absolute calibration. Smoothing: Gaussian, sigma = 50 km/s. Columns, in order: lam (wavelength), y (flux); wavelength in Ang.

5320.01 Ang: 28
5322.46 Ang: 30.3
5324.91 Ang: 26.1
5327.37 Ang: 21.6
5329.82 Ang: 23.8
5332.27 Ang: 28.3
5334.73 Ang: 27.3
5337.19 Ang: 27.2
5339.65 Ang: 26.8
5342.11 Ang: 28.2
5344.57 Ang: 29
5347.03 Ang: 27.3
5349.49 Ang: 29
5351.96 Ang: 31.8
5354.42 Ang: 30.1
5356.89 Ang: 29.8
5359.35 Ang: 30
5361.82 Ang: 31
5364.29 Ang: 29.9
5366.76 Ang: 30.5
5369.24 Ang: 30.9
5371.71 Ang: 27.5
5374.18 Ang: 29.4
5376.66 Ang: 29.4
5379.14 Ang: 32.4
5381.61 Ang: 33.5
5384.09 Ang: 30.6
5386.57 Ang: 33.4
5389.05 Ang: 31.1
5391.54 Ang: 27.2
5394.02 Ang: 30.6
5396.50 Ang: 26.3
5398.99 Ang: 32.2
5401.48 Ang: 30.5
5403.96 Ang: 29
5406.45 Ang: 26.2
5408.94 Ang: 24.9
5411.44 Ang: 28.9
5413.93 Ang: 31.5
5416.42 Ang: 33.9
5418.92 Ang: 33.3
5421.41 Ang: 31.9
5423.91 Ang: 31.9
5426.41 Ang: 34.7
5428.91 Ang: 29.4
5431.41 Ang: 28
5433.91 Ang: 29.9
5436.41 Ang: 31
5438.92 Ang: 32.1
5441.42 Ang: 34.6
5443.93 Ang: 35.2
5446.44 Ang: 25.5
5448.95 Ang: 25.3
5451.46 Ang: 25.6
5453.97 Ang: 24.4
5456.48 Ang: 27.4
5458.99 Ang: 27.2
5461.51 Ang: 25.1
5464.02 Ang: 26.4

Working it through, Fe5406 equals 2.9 Ang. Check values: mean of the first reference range 32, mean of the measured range 29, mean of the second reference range 32.7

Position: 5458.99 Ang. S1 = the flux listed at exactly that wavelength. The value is 27.2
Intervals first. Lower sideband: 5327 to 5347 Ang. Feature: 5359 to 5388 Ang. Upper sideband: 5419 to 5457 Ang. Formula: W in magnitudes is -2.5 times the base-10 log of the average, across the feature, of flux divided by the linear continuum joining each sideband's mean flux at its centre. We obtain -0.10 mag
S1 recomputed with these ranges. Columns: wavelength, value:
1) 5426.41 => 34.7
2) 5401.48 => 30.5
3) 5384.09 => 30.6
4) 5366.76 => 30.5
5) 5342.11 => 28.2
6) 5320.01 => 28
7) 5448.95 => 25.3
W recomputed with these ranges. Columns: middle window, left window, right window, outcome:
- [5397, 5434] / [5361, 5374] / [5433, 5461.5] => -0.04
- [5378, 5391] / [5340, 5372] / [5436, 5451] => -0.07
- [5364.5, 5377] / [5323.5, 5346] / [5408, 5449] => -0.05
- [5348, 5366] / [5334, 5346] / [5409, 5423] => -0.06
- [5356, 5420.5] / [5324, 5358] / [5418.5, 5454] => -0.05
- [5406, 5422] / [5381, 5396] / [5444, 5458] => -0.05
